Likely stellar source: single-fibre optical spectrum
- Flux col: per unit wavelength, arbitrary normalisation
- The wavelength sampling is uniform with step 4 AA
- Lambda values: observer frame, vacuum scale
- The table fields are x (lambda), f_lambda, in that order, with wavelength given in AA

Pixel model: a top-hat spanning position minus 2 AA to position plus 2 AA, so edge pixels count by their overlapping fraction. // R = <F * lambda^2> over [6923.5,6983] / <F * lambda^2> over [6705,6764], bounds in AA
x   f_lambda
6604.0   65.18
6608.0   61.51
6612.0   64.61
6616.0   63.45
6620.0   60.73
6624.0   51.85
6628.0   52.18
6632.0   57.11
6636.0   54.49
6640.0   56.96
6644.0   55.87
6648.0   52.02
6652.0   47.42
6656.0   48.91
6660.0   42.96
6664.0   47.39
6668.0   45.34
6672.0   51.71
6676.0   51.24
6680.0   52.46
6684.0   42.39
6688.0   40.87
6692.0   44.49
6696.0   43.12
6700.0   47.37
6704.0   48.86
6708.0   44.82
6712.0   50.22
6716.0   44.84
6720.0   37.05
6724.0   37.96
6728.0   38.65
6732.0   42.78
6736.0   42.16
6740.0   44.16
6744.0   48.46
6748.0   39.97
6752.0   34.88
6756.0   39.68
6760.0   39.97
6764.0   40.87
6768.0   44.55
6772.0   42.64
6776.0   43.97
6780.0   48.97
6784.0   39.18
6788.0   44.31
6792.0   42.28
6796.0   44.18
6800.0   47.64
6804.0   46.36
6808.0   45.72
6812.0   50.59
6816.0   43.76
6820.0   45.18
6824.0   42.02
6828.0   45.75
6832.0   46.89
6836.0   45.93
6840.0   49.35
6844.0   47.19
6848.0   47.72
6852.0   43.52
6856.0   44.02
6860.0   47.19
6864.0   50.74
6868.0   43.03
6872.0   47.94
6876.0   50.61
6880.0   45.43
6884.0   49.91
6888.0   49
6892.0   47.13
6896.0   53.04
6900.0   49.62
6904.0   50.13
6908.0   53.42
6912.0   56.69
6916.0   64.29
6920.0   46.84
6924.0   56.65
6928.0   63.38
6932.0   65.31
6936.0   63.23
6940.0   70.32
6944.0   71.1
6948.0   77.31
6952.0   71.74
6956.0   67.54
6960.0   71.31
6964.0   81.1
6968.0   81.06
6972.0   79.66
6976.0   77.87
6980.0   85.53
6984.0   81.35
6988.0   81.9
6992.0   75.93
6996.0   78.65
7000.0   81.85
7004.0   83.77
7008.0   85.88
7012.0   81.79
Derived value 1.9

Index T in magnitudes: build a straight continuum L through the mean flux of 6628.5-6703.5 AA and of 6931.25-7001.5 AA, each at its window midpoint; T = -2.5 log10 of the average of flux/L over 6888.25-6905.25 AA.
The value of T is 0.36 mag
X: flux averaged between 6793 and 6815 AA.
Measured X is 46.5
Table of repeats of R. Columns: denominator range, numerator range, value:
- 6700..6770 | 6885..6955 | 1.48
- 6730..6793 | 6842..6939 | 1.27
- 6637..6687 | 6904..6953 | 1.37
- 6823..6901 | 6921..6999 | 1.60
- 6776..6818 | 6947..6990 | 1.81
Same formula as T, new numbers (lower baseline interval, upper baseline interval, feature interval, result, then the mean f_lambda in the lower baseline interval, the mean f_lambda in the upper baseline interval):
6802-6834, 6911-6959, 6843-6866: 0.111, 45.8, 64.8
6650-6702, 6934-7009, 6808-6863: 0.338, 46.6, 77.1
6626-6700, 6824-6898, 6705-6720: 0.075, 49.2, 47.3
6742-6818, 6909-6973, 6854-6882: 0.203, 43.6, 67.6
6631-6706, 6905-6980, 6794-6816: 0.245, 48.9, 68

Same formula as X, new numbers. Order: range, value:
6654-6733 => 45.2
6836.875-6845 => 48.1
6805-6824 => 45.9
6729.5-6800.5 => 42.7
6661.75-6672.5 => 47.5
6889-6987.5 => 66.1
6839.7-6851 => 47.5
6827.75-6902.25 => 47.6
